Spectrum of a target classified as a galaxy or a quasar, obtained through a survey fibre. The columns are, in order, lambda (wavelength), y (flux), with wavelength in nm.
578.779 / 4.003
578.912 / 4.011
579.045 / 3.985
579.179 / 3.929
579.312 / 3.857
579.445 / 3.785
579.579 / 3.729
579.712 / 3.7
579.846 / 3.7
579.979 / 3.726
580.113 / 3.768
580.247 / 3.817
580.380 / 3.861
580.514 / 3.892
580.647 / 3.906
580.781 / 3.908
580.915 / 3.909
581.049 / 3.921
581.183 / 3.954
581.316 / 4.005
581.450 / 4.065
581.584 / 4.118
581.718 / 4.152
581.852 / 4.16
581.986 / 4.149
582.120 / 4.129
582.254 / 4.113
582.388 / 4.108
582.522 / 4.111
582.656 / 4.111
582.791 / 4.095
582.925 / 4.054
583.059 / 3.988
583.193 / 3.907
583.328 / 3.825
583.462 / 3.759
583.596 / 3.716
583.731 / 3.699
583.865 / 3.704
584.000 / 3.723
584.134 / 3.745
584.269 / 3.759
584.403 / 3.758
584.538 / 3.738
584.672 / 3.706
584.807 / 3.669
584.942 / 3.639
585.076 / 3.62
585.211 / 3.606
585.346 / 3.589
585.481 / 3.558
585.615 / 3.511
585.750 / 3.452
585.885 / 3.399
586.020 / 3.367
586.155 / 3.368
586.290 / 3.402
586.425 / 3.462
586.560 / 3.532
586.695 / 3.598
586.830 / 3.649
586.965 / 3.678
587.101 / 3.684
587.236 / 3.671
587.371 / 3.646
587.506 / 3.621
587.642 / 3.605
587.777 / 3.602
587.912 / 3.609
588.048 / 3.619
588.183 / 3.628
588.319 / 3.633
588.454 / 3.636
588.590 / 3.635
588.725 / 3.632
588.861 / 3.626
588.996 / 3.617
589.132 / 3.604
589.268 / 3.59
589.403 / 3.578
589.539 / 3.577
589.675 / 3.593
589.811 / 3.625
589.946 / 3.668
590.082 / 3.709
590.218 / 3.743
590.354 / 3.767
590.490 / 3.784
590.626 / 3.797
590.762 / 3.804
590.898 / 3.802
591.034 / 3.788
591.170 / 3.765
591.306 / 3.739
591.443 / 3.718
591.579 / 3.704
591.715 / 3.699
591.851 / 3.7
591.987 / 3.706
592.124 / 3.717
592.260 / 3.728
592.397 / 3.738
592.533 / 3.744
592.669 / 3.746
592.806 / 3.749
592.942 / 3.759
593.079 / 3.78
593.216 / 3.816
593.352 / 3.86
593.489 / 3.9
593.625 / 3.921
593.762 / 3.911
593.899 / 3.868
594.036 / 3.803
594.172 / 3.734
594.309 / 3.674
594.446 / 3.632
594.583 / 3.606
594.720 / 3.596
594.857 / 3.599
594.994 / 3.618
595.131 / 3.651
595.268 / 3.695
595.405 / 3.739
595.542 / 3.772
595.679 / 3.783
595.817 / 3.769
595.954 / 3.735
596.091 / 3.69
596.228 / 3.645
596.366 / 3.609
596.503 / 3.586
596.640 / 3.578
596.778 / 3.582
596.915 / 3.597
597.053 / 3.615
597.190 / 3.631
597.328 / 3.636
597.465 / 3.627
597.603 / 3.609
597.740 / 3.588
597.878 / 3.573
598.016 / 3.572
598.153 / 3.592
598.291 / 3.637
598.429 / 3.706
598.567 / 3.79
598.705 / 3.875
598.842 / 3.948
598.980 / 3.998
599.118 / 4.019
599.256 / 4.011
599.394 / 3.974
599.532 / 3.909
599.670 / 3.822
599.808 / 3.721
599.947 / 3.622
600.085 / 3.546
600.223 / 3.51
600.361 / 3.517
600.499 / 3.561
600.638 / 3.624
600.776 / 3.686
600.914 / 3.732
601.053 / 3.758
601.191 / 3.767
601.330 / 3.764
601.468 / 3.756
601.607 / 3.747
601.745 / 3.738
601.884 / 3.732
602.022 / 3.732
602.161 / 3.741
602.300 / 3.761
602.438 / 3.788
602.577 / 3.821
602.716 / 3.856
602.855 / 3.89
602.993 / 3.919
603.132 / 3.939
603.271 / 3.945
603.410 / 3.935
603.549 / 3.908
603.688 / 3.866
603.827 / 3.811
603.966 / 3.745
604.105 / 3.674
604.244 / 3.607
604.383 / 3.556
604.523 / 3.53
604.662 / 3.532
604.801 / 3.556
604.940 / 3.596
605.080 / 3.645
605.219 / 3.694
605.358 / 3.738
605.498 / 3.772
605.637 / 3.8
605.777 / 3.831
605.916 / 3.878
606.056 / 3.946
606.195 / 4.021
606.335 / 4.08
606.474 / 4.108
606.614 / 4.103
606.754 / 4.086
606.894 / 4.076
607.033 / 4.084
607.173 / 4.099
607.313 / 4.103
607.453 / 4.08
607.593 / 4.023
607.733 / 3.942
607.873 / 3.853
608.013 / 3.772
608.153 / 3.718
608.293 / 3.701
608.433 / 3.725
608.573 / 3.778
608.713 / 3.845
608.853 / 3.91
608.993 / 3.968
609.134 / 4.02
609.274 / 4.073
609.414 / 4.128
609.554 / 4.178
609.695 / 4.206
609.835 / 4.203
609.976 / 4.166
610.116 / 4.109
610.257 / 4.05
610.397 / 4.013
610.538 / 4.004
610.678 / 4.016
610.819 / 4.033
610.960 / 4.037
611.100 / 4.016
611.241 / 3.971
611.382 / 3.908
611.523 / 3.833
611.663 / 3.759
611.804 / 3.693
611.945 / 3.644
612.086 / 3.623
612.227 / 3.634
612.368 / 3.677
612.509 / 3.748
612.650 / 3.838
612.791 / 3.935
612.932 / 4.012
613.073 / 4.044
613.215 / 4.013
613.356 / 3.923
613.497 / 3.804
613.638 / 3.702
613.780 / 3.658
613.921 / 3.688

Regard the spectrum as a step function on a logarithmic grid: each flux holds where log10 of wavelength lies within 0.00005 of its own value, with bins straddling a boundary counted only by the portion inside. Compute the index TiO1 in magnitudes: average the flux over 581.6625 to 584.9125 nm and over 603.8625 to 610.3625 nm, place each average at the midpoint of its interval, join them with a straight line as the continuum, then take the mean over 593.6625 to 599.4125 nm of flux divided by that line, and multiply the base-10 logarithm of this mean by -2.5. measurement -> 0.05 mag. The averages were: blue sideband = 3.91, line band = 3.71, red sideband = 3.9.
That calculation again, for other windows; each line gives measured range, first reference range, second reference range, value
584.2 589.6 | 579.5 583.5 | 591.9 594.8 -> 0.08 mag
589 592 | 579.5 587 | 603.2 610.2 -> 0.04 mag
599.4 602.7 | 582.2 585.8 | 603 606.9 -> 0.03 mag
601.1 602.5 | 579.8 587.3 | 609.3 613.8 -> 0.04 mag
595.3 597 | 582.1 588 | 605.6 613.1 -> 0.04 mag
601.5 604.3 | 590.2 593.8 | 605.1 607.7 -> 0.03 mag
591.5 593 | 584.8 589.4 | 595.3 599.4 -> -0.02 mag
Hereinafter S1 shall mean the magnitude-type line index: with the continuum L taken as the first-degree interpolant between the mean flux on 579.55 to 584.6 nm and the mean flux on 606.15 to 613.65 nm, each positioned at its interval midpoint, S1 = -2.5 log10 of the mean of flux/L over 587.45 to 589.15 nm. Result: 0.09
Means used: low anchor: 3.91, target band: 3.62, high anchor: 3.95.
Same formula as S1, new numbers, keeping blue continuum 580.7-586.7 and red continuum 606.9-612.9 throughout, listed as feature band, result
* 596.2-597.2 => 0.08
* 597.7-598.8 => 0.06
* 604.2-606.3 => 0.05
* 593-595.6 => 0.03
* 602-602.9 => 0.03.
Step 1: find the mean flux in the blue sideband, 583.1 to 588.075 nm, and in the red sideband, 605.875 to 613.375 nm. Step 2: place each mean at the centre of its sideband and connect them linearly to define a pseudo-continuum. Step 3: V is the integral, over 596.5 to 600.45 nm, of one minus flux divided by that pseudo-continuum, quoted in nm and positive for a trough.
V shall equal 0.10 nm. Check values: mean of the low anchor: 3.63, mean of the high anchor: 3.95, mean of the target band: 3.7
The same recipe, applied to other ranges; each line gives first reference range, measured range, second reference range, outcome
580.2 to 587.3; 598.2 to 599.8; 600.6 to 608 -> -0.02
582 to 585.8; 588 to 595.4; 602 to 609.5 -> 0.22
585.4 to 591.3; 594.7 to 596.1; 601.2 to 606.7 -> 0.00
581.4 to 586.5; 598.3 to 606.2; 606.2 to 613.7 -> 0.27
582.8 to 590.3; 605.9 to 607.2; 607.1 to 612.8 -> -0.06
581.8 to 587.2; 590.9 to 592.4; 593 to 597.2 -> 0.00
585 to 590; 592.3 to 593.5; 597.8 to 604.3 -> -0.04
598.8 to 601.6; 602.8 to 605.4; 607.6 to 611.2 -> 0.08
